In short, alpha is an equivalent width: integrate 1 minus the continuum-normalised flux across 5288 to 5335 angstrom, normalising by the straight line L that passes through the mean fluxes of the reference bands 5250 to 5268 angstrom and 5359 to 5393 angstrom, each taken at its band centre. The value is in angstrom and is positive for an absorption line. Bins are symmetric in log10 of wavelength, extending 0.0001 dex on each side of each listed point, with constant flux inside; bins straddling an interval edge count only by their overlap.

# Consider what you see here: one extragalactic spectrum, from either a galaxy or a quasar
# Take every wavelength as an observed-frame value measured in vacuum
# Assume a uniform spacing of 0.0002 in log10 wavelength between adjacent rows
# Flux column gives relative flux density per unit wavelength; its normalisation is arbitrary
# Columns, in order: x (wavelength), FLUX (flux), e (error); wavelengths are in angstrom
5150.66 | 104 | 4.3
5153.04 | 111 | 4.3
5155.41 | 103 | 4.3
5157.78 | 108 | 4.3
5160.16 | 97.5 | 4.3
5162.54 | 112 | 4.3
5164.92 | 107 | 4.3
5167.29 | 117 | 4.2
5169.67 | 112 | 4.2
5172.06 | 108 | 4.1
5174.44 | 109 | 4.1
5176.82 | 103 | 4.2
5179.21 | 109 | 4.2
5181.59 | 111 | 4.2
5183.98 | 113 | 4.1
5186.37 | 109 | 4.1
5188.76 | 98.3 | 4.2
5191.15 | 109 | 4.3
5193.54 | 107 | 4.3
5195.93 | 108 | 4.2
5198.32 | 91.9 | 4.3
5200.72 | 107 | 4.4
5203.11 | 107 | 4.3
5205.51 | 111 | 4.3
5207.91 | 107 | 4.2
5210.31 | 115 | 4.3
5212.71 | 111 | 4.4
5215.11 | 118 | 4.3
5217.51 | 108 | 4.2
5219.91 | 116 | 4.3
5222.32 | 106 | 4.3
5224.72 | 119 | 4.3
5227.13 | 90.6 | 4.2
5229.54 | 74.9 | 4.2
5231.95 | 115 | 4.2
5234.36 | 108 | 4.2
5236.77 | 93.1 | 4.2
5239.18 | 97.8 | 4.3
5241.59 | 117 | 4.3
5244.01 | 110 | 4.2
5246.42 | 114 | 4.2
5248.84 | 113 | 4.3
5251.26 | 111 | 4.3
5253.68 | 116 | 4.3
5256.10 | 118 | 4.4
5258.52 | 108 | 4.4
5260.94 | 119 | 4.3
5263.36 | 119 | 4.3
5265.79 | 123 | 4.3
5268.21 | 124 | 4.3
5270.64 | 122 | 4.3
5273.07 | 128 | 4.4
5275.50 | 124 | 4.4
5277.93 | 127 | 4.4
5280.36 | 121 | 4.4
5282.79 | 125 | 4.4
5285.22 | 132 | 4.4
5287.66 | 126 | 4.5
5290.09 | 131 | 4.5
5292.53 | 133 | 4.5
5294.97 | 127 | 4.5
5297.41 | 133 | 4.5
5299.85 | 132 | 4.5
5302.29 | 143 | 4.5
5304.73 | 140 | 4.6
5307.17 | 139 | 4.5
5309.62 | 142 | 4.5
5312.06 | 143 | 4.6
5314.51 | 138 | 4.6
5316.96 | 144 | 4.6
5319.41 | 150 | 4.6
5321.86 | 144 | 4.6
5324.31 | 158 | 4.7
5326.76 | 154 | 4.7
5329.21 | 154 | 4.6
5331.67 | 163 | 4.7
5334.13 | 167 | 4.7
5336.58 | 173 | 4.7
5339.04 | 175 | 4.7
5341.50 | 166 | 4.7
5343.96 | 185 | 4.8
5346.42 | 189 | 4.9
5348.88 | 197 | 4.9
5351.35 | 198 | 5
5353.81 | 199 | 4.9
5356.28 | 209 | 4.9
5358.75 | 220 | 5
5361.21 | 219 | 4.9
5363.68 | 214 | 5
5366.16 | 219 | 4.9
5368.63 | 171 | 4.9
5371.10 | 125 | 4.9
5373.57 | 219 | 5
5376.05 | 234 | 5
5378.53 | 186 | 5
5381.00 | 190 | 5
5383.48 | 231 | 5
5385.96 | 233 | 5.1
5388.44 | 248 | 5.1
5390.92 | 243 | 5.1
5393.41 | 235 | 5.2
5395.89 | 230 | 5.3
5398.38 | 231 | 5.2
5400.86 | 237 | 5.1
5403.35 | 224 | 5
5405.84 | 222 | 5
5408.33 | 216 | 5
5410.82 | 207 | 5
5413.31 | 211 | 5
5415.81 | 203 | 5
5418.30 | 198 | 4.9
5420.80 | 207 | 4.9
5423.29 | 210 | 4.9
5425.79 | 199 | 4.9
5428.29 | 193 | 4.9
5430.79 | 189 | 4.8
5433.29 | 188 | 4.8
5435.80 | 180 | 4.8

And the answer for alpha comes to 4.6 angstrom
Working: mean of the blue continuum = 117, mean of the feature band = 143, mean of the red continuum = 211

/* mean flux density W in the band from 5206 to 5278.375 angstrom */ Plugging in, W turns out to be 112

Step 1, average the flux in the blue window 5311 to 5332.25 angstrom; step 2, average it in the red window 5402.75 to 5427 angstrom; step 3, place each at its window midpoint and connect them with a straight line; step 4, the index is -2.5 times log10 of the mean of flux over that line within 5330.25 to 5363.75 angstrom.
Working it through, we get -0.146 mag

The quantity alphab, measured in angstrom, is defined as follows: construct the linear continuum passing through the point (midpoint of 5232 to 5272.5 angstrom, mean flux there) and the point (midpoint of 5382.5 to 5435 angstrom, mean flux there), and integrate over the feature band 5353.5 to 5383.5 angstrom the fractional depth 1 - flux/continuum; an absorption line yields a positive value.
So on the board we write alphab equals -1.9 angstrom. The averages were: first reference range 114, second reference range 216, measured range 202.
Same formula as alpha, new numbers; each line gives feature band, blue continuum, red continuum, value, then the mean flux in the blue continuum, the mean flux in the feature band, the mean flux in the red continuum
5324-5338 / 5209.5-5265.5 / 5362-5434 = 0.6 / 110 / 162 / 211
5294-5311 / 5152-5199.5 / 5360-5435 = 3.0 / 107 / 137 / 211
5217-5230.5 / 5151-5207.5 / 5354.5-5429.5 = 2.8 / 107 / 103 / 213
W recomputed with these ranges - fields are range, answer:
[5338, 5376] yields 195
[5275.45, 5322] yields 135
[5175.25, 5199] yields 106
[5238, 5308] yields 123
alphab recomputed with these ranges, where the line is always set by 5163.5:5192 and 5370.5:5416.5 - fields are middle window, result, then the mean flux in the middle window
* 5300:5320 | 3.9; 142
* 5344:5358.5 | -0.1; 199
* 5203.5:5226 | 2.7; 112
